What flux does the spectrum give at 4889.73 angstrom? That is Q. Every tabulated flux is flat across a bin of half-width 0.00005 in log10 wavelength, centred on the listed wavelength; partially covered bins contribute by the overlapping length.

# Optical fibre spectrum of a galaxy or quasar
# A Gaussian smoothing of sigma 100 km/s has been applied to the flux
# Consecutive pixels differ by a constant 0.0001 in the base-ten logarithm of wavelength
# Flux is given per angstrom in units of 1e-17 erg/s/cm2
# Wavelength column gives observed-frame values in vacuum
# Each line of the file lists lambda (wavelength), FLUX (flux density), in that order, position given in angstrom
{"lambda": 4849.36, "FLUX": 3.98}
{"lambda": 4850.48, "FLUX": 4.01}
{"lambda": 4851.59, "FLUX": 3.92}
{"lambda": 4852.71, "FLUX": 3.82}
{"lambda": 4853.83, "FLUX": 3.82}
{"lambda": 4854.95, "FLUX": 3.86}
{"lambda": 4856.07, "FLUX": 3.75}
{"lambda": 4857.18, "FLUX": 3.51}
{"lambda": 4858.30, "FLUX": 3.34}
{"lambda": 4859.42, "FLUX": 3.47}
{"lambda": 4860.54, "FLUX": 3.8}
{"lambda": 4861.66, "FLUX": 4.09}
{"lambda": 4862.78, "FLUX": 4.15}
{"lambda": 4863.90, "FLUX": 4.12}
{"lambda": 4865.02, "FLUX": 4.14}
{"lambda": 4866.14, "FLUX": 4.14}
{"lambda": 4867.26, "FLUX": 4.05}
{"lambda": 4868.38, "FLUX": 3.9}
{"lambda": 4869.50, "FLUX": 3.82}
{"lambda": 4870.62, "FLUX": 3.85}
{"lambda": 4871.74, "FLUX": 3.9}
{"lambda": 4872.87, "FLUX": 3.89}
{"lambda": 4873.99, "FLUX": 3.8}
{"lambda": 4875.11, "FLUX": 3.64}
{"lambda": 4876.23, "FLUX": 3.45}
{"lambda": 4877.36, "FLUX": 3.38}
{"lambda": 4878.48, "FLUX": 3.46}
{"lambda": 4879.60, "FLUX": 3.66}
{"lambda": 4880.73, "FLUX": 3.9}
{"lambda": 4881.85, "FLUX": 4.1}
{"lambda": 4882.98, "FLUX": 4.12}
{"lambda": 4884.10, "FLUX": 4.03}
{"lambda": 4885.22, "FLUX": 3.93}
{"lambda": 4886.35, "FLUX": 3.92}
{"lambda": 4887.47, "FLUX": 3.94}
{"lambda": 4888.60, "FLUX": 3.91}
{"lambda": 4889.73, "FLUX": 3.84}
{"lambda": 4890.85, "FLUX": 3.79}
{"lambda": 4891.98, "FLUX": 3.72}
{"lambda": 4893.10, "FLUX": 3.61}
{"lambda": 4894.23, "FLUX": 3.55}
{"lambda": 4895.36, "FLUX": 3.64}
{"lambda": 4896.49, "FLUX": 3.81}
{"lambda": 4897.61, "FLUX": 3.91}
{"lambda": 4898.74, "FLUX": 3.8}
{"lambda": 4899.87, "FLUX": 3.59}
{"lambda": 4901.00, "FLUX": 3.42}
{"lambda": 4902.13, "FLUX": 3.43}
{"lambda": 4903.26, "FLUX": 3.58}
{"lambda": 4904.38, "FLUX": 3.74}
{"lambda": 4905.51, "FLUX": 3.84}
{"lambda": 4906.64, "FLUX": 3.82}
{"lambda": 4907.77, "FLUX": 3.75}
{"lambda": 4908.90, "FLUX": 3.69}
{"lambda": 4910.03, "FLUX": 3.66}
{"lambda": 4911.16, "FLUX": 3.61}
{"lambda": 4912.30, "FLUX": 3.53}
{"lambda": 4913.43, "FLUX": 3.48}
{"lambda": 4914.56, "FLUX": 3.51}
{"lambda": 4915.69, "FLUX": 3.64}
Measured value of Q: 3.84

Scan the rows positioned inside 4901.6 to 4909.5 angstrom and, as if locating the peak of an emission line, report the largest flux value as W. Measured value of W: 3.84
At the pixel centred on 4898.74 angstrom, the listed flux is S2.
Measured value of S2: 3.8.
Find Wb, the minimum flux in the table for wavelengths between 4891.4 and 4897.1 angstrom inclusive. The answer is 3.55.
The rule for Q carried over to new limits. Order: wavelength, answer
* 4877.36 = 3.38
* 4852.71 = 3.82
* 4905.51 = 3.84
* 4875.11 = 3.64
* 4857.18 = 3.51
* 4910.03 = 3.66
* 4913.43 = 3.48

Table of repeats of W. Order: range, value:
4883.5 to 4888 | 4.03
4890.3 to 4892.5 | 3.79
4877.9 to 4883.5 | 4.12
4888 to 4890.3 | 3.91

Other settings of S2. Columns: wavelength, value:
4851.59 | 3.92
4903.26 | 3.58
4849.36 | 3.98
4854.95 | 3.86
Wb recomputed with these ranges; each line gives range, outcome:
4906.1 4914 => 3.48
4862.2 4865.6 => 4.12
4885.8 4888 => 3.92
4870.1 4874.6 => 3.8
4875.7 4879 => 3.38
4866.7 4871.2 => 3.82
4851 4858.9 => 3.34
